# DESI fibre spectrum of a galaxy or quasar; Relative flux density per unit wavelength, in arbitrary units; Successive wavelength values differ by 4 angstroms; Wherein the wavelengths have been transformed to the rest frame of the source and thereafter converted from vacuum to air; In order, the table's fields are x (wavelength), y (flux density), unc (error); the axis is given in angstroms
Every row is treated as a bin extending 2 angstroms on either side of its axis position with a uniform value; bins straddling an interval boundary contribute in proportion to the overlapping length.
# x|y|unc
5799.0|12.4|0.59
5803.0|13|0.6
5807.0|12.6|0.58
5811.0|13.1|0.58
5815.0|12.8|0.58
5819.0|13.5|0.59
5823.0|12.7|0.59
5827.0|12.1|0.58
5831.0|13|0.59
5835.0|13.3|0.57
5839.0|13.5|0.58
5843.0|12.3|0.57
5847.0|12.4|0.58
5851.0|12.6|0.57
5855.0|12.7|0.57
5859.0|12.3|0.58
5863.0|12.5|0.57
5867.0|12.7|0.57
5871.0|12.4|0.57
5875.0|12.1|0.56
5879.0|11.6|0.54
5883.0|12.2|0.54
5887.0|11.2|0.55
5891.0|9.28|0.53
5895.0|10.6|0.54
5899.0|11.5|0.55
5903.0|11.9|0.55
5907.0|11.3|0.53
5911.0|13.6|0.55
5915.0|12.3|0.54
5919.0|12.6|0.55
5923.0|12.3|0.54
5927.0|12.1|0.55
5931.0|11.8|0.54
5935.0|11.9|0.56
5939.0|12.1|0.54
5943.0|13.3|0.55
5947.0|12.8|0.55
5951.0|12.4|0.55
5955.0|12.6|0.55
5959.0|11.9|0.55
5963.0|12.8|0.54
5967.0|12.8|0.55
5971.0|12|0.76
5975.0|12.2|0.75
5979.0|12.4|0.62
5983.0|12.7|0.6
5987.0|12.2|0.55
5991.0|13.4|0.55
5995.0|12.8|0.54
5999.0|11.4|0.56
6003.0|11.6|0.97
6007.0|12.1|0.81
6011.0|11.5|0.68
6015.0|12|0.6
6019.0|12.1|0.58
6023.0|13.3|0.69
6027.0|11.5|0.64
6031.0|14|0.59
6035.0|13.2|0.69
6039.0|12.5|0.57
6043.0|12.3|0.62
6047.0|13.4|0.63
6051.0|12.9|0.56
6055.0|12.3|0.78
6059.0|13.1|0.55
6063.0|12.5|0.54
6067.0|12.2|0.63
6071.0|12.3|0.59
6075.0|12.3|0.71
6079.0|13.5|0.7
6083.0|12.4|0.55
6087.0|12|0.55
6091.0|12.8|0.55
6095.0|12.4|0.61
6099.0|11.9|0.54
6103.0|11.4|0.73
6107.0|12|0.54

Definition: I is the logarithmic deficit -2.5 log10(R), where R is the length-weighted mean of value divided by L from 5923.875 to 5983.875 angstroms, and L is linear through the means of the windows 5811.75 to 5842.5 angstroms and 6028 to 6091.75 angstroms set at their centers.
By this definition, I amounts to 0.04 mag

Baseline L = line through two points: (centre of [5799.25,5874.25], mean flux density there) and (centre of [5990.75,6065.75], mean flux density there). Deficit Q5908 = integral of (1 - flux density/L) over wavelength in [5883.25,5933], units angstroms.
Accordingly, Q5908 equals 3.6 angstroms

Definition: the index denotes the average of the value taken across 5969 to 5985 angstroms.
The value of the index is 12.3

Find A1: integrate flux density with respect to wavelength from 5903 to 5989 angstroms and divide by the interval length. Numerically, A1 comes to 12.4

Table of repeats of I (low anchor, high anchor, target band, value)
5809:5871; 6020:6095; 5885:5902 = 0.19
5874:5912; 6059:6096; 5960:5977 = -0.05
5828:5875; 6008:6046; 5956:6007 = 0.02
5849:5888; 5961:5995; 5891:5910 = 0.10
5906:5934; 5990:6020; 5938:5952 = -0.04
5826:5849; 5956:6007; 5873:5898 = 0.13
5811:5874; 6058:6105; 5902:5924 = 0.02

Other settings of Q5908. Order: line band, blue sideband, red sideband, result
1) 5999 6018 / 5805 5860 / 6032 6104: 1.3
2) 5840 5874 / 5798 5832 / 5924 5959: 0.4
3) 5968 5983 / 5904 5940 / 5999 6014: -0.5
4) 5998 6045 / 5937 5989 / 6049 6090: 0.8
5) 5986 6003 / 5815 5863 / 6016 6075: 0.4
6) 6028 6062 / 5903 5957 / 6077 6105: -1.5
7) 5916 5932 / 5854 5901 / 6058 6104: -0.5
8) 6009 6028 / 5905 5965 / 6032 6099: 0.7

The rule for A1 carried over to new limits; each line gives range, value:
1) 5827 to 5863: 12.7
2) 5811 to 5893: 12.4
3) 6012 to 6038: 12.6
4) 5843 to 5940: 12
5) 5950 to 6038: 12.4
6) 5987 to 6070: 12.5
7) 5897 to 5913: 12.1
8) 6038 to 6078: 12.6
